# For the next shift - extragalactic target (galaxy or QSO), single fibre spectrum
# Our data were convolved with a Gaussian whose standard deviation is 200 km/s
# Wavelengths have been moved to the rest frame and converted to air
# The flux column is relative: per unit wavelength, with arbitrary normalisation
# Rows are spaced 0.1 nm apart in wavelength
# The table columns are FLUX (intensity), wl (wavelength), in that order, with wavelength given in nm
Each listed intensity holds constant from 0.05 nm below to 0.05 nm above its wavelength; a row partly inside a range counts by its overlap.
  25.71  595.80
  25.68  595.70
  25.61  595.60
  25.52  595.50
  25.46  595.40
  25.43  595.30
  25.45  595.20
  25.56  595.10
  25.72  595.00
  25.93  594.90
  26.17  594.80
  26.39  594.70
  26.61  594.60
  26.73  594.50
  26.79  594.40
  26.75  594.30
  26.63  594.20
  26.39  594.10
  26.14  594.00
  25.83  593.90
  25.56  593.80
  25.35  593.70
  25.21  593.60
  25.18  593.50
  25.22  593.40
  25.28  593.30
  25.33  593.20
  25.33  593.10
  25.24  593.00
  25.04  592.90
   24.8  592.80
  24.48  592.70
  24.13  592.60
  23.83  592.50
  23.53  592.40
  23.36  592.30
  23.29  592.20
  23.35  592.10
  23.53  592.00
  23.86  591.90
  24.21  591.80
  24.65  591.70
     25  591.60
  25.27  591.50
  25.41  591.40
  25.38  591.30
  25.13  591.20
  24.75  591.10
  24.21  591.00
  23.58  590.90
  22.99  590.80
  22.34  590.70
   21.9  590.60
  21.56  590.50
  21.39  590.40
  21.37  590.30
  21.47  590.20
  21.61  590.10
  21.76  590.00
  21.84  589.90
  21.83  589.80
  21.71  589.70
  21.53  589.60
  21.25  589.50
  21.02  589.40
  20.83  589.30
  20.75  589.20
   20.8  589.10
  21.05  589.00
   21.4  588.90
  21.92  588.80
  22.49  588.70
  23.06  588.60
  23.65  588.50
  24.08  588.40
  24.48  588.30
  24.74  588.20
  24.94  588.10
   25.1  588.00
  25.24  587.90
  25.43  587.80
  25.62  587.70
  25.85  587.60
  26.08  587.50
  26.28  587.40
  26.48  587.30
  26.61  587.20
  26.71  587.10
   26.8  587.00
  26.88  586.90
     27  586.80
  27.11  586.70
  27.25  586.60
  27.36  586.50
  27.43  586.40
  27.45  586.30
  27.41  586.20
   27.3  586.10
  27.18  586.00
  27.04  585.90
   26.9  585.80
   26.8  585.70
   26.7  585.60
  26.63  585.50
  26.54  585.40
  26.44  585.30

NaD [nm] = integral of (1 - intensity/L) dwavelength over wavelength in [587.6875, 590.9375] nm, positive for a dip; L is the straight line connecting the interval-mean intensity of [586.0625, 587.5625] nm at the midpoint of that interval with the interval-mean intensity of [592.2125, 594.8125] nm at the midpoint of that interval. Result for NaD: 0.47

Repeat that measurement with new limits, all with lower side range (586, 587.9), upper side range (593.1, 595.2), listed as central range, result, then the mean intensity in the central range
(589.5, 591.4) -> 0.27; 22.6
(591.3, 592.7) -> 0.11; 24.2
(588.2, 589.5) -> 0.21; 22.2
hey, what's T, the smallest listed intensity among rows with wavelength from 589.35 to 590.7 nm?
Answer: 21.02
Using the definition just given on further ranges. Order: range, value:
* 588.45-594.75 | 20.75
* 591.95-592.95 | 23.29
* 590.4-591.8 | 21.56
